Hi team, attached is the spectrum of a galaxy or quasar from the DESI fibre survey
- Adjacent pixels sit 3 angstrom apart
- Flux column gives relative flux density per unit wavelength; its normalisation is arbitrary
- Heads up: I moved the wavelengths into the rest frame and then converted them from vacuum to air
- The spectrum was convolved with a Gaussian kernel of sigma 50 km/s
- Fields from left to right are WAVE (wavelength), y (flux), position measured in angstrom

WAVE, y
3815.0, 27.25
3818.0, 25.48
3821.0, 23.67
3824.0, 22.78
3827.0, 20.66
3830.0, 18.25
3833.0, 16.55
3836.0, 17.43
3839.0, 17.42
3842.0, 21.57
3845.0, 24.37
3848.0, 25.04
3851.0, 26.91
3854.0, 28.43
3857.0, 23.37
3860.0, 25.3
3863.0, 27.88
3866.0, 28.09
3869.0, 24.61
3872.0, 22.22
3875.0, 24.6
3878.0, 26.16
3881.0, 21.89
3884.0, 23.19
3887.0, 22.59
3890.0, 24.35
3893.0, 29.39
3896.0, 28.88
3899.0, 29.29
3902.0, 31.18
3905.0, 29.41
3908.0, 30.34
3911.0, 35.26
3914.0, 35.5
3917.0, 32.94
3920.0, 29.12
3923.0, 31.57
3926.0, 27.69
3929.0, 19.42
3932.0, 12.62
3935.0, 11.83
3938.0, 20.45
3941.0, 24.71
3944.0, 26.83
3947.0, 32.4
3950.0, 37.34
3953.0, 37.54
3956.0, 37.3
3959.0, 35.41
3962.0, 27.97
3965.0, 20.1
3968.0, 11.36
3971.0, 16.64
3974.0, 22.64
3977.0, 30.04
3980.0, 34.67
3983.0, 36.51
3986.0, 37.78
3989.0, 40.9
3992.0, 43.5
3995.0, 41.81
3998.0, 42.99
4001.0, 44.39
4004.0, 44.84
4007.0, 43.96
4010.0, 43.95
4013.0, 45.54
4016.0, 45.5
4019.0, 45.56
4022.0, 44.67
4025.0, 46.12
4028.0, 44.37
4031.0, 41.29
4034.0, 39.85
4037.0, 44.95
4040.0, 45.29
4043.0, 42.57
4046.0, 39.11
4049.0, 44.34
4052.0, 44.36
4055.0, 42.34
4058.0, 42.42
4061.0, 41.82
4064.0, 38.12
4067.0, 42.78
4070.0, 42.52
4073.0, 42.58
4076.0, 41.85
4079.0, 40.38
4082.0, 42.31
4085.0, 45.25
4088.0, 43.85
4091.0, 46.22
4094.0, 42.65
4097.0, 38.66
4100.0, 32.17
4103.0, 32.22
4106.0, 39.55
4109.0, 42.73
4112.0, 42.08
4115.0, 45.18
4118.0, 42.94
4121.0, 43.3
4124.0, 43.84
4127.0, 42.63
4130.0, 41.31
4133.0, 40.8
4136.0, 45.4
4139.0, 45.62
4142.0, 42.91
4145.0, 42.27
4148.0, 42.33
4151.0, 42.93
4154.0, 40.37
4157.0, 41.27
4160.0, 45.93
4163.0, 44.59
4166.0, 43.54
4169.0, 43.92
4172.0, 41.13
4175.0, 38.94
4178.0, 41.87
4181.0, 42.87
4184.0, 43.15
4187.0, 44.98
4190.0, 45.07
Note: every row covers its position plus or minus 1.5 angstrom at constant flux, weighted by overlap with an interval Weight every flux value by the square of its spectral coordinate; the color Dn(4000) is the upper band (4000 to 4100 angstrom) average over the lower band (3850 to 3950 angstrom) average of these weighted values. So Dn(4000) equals 1.75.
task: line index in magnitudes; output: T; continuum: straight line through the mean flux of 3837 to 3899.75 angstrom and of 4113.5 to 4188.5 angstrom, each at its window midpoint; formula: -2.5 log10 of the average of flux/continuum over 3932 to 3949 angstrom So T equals 0.29 mag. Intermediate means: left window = 24.9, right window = 43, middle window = 22.7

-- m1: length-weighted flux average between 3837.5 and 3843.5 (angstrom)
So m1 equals 19.5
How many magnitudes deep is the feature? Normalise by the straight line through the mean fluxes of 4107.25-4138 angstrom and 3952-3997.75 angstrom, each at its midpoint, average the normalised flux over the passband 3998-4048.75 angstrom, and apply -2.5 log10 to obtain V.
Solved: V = -0.23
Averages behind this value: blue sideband 31.9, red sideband 43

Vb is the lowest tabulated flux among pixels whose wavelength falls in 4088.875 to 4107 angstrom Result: 32.17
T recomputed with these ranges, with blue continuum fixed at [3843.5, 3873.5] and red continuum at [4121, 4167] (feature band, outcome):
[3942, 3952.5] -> -0.04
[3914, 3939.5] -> 0.23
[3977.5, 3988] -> -0.09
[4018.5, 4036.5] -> -0.21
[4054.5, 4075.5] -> -0.10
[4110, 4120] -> -0.05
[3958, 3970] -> 0.36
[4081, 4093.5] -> -0.12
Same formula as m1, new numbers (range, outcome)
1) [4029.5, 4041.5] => 42.8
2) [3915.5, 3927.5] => 30.3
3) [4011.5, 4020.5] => 45.5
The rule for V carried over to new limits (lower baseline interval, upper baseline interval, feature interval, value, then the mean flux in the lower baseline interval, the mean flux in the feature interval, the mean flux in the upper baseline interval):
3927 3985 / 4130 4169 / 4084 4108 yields -0.05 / 26.2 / 40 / 43.1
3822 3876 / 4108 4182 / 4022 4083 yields -0.16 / 23.1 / 42.5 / 42.8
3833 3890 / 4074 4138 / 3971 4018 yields -0.17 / 23.8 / 39.3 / 41.7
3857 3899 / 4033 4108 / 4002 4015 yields -0.22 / 25.4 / 44.6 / 41.5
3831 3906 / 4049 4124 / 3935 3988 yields 0.13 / 24.7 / 28.4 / 41.7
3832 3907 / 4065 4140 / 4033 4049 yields -0.14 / 24.9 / 42.6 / 41.9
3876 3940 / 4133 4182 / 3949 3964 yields -0.17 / 26.3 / 34.5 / 42.8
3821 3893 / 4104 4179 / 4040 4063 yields -0.17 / 23.3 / 42.5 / 42.6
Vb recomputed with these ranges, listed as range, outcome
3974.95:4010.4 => 30.04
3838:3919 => 17.42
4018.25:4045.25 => 39.85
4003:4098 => 38.12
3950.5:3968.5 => 11.36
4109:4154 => 40.37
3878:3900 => 21.89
